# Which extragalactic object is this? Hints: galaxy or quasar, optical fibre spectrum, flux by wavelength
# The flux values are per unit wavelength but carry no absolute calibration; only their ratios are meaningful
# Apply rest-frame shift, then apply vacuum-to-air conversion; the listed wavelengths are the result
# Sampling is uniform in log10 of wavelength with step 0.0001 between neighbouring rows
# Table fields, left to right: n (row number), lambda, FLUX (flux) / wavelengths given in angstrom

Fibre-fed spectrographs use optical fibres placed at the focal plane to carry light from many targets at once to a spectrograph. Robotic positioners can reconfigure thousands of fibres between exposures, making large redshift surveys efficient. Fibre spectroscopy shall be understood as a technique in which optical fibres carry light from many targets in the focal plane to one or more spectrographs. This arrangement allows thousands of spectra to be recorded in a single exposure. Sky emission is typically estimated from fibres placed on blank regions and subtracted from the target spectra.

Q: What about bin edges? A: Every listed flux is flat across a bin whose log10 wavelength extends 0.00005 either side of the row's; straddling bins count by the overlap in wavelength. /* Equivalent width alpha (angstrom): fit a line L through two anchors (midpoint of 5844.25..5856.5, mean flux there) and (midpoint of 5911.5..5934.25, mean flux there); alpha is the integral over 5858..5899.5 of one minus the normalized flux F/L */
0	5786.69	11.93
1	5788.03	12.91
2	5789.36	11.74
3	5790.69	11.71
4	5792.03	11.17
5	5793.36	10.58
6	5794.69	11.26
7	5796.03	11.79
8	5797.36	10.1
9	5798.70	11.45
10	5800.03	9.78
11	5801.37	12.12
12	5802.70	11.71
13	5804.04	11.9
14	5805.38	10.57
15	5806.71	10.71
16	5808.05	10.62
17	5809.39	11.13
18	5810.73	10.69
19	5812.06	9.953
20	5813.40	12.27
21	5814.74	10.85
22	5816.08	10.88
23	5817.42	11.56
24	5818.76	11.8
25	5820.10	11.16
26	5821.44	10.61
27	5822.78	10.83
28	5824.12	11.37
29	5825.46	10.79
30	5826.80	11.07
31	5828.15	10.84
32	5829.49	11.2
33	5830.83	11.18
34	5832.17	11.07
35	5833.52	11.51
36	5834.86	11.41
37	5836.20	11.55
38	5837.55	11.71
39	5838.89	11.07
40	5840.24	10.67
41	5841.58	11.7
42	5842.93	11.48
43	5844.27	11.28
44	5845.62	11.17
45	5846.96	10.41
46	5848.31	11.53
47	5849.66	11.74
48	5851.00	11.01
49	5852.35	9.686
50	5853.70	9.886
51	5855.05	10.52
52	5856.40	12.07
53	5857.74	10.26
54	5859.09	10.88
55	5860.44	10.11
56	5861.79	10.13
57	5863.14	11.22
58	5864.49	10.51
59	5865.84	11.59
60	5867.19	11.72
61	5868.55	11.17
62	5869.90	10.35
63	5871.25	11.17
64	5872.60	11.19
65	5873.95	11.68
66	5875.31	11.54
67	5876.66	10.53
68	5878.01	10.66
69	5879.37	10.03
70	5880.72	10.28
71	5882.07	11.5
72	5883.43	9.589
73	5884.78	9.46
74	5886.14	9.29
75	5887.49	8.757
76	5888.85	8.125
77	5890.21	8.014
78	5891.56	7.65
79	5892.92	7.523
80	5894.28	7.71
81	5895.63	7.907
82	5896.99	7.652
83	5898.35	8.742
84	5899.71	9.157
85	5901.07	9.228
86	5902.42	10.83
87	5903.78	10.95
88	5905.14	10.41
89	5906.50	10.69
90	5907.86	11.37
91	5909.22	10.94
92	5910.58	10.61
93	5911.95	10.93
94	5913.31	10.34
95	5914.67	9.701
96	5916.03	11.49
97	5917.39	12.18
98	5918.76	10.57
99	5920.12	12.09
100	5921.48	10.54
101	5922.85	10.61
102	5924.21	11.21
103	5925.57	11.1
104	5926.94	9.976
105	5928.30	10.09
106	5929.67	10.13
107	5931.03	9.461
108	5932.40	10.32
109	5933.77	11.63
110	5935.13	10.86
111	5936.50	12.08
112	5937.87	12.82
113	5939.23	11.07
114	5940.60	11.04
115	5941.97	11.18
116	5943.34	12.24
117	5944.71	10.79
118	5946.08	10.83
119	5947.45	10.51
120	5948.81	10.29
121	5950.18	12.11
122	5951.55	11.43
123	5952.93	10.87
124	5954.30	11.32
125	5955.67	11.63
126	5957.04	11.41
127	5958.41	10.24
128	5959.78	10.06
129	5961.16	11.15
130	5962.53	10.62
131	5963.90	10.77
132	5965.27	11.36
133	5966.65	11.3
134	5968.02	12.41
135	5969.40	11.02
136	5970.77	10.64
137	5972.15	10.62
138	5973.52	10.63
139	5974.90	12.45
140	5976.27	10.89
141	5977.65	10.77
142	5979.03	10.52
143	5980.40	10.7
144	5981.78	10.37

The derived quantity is 3.53 angstrom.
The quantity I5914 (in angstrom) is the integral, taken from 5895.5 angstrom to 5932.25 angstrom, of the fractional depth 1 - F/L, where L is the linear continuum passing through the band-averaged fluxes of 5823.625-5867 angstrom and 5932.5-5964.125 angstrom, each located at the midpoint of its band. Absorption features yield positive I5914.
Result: 2.48 angstrom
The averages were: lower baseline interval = 11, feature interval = 10.4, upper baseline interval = 11.2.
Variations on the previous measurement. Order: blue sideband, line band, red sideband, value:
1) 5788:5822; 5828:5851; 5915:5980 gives -0.3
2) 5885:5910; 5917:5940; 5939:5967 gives -1.7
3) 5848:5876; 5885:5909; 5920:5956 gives 4.1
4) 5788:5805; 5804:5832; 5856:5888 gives 0.3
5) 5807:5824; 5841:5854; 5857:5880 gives -0.1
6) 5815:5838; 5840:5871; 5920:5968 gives 0.6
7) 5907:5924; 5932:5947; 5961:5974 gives -0.5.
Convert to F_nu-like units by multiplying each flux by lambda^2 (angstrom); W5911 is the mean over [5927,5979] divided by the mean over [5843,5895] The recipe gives 1.10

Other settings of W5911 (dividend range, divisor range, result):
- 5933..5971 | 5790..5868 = 1.06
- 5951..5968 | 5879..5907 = 1.23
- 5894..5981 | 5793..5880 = 1.01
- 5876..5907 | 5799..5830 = 0.87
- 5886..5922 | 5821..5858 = 0.90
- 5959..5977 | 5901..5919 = 1.05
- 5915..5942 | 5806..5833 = 1.04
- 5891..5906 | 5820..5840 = 0.82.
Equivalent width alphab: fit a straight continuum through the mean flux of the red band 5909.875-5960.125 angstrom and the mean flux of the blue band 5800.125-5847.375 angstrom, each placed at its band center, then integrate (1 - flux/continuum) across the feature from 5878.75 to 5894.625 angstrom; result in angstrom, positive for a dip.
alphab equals 2.9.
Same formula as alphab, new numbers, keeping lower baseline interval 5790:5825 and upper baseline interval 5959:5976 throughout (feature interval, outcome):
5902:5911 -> 0.20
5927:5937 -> 0.45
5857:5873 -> 0.34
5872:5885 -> 0.48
